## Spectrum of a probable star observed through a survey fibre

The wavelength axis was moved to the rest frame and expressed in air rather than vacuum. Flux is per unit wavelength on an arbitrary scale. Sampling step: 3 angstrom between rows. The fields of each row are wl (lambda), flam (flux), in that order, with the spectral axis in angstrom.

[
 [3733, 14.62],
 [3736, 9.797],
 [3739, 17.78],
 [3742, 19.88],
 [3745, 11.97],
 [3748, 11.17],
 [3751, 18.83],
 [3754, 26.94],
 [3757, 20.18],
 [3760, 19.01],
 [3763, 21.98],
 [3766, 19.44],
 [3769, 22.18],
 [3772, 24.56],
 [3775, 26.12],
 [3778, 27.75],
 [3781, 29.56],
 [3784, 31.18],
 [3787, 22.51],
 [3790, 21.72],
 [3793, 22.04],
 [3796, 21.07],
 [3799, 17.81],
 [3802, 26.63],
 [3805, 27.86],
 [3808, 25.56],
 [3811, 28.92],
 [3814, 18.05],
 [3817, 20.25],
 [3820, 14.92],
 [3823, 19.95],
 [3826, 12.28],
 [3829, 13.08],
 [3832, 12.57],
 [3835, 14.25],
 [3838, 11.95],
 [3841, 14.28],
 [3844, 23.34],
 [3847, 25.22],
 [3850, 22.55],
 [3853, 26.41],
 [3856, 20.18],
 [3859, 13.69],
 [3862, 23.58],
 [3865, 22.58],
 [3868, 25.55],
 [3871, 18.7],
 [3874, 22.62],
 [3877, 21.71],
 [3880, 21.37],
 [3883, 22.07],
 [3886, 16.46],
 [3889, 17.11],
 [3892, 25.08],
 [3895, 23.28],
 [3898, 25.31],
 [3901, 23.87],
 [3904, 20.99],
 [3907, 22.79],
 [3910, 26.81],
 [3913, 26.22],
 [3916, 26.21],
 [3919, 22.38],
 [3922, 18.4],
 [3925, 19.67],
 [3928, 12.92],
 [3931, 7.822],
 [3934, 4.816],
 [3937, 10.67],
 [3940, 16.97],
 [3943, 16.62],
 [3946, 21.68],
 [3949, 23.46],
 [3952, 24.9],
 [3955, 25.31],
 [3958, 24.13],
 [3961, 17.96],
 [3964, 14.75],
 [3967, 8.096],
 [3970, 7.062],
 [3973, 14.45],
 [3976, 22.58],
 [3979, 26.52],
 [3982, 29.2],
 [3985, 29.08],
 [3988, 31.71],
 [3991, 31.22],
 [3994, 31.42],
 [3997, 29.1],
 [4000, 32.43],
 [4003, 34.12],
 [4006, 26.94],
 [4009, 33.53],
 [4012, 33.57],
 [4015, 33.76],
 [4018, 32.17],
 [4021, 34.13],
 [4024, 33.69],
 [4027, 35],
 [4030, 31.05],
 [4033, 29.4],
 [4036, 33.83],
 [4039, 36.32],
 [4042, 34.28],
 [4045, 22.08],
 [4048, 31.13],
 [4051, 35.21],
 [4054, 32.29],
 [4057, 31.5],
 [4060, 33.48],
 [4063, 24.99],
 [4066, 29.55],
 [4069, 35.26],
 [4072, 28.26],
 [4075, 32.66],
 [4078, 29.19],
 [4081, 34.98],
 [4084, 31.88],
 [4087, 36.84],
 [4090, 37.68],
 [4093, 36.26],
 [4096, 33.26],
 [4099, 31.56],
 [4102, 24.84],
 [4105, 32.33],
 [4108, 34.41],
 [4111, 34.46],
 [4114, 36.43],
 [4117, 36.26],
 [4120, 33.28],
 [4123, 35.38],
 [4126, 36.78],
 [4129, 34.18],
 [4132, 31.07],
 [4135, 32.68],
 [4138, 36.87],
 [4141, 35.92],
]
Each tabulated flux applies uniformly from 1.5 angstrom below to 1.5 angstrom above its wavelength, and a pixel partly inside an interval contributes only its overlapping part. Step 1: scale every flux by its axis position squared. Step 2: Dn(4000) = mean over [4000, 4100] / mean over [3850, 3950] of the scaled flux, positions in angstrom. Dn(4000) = 1.7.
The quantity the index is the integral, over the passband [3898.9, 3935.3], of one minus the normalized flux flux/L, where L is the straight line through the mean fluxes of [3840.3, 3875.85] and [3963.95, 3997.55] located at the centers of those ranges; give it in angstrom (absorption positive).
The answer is 4.51 angstrom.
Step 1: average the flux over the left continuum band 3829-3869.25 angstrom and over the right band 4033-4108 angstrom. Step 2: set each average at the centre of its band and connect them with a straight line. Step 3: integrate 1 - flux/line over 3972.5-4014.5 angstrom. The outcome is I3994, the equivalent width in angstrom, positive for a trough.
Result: -2.6 angstrom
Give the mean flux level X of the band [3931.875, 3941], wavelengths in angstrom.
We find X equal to 10.3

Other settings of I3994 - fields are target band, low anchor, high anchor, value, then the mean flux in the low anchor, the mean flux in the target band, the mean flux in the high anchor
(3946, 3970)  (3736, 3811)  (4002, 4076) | 8.09 angstrom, 22.1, 19.1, 31.9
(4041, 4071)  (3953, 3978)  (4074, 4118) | -2.53 angstrom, 17.1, 30.9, 33.5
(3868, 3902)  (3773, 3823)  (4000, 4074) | 6.35 angstrom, 23.8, 21.7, 31.9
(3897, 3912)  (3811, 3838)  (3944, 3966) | -3.61 angstrom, 16.2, 24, 21.3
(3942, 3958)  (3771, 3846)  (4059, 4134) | 2.52 angstrom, 21.1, 22.7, 33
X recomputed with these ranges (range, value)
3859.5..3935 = 20.7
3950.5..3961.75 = 23.4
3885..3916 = 23.1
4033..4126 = 32.7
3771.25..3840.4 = 21.2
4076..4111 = 33.1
